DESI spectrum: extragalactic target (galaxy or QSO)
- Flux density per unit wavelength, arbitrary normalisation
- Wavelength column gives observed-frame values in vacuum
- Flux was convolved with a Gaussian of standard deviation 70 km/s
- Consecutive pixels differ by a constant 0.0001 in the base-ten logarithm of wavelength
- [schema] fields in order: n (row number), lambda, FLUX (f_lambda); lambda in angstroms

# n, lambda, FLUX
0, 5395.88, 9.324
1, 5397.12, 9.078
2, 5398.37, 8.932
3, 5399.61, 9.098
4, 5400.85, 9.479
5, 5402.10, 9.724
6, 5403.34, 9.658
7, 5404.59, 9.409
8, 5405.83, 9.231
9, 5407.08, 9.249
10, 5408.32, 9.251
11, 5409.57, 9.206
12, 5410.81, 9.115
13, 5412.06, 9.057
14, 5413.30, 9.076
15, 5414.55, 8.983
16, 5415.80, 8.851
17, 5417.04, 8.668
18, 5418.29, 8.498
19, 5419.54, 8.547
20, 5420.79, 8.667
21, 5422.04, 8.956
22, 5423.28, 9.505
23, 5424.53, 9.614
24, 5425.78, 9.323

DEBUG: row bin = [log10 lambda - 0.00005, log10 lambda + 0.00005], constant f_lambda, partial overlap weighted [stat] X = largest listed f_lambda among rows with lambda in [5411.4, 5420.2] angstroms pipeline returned 9.076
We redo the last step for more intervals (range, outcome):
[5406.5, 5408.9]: 9.251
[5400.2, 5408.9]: 9.724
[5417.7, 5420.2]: 8.547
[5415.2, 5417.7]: 8.851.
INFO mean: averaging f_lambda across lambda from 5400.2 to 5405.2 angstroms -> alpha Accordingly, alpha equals 9.56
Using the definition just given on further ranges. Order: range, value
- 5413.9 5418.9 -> 8.75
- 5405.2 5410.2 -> 9.25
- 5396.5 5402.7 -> 9.25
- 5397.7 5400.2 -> 9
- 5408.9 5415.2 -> 9.08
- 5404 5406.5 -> 9.32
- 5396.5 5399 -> 9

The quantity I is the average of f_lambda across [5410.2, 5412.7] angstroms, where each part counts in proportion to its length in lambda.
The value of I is 9.09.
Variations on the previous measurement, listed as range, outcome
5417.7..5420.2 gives 8.51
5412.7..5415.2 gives 9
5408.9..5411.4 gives 9.17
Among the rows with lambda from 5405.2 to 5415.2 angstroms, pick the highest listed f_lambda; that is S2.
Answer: 9.251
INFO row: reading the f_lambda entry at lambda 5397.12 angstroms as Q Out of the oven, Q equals 9.078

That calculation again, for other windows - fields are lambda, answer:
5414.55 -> 8.983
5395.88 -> 9.324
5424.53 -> 9.614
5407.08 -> 9.249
